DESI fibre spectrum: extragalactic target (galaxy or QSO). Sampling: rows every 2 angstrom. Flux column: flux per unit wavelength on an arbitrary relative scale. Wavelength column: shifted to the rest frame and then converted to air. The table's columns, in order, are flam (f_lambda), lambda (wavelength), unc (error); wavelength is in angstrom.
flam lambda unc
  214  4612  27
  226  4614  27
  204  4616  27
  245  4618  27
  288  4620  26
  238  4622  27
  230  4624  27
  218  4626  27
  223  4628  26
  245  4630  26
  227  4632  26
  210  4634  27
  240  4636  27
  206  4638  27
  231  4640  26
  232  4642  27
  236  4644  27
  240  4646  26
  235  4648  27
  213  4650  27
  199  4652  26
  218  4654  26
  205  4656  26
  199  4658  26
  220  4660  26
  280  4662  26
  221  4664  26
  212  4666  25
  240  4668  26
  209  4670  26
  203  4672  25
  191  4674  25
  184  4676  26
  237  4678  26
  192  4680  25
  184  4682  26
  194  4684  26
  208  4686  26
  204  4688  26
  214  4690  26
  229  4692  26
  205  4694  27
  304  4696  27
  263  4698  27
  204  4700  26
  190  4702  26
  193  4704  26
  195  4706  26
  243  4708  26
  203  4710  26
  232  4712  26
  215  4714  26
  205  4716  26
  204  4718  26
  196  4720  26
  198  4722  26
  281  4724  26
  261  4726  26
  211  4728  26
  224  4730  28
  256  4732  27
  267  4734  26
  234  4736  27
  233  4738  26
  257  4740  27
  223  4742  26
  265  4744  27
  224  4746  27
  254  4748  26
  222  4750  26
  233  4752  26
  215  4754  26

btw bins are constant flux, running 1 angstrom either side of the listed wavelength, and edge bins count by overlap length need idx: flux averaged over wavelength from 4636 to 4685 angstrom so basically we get 216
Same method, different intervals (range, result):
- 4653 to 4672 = 222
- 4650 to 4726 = 216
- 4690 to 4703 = 231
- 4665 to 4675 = 211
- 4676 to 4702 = 217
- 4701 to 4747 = 227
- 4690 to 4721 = 219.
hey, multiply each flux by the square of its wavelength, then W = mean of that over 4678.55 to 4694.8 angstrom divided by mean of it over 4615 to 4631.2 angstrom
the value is 0.89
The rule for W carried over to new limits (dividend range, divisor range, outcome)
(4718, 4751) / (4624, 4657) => 1.10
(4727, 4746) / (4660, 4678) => 1.13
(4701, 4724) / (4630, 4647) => 0.95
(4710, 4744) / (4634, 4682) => 1.09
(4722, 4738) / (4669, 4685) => 1.25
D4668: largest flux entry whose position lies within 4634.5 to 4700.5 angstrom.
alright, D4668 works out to 304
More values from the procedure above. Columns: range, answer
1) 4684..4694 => 229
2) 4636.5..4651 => 240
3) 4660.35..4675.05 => 280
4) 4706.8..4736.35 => 281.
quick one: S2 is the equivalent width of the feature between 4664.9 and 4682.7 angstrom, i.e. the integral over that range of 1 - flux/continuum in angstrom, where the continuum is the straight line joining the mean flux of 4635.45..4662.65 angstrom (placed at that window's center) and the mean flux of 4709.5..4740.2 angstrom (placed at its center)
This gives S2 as 1.56 angstrom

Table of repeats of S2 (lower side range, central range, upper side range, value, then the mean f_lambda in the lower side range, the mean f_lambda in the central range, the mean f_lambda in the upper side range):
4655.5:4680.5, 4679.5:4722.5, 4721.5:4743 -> 2.97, 216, 213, 241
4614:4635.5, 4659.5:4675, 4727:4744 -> 0.87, 233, 222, 240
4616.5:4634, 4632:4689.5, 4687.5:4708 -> 3.34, 237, 216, 222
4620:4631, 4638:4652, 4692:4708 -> 0.34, 236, 227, 224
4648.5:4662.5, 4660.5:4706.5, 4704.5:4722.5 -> -0.40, 218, 216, 210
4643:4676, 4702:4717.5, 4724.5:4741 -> 1.68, 219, 211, 244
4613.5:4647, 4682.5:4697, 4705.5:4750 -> 0.64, 232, 221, 231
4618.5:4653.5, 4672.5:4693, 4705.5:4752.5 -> 2.39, 230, 204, 231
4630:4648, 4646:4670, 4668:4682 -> -0.73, 229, 222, 204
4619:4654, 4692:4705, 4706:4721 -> -0.64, 230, 227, 213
